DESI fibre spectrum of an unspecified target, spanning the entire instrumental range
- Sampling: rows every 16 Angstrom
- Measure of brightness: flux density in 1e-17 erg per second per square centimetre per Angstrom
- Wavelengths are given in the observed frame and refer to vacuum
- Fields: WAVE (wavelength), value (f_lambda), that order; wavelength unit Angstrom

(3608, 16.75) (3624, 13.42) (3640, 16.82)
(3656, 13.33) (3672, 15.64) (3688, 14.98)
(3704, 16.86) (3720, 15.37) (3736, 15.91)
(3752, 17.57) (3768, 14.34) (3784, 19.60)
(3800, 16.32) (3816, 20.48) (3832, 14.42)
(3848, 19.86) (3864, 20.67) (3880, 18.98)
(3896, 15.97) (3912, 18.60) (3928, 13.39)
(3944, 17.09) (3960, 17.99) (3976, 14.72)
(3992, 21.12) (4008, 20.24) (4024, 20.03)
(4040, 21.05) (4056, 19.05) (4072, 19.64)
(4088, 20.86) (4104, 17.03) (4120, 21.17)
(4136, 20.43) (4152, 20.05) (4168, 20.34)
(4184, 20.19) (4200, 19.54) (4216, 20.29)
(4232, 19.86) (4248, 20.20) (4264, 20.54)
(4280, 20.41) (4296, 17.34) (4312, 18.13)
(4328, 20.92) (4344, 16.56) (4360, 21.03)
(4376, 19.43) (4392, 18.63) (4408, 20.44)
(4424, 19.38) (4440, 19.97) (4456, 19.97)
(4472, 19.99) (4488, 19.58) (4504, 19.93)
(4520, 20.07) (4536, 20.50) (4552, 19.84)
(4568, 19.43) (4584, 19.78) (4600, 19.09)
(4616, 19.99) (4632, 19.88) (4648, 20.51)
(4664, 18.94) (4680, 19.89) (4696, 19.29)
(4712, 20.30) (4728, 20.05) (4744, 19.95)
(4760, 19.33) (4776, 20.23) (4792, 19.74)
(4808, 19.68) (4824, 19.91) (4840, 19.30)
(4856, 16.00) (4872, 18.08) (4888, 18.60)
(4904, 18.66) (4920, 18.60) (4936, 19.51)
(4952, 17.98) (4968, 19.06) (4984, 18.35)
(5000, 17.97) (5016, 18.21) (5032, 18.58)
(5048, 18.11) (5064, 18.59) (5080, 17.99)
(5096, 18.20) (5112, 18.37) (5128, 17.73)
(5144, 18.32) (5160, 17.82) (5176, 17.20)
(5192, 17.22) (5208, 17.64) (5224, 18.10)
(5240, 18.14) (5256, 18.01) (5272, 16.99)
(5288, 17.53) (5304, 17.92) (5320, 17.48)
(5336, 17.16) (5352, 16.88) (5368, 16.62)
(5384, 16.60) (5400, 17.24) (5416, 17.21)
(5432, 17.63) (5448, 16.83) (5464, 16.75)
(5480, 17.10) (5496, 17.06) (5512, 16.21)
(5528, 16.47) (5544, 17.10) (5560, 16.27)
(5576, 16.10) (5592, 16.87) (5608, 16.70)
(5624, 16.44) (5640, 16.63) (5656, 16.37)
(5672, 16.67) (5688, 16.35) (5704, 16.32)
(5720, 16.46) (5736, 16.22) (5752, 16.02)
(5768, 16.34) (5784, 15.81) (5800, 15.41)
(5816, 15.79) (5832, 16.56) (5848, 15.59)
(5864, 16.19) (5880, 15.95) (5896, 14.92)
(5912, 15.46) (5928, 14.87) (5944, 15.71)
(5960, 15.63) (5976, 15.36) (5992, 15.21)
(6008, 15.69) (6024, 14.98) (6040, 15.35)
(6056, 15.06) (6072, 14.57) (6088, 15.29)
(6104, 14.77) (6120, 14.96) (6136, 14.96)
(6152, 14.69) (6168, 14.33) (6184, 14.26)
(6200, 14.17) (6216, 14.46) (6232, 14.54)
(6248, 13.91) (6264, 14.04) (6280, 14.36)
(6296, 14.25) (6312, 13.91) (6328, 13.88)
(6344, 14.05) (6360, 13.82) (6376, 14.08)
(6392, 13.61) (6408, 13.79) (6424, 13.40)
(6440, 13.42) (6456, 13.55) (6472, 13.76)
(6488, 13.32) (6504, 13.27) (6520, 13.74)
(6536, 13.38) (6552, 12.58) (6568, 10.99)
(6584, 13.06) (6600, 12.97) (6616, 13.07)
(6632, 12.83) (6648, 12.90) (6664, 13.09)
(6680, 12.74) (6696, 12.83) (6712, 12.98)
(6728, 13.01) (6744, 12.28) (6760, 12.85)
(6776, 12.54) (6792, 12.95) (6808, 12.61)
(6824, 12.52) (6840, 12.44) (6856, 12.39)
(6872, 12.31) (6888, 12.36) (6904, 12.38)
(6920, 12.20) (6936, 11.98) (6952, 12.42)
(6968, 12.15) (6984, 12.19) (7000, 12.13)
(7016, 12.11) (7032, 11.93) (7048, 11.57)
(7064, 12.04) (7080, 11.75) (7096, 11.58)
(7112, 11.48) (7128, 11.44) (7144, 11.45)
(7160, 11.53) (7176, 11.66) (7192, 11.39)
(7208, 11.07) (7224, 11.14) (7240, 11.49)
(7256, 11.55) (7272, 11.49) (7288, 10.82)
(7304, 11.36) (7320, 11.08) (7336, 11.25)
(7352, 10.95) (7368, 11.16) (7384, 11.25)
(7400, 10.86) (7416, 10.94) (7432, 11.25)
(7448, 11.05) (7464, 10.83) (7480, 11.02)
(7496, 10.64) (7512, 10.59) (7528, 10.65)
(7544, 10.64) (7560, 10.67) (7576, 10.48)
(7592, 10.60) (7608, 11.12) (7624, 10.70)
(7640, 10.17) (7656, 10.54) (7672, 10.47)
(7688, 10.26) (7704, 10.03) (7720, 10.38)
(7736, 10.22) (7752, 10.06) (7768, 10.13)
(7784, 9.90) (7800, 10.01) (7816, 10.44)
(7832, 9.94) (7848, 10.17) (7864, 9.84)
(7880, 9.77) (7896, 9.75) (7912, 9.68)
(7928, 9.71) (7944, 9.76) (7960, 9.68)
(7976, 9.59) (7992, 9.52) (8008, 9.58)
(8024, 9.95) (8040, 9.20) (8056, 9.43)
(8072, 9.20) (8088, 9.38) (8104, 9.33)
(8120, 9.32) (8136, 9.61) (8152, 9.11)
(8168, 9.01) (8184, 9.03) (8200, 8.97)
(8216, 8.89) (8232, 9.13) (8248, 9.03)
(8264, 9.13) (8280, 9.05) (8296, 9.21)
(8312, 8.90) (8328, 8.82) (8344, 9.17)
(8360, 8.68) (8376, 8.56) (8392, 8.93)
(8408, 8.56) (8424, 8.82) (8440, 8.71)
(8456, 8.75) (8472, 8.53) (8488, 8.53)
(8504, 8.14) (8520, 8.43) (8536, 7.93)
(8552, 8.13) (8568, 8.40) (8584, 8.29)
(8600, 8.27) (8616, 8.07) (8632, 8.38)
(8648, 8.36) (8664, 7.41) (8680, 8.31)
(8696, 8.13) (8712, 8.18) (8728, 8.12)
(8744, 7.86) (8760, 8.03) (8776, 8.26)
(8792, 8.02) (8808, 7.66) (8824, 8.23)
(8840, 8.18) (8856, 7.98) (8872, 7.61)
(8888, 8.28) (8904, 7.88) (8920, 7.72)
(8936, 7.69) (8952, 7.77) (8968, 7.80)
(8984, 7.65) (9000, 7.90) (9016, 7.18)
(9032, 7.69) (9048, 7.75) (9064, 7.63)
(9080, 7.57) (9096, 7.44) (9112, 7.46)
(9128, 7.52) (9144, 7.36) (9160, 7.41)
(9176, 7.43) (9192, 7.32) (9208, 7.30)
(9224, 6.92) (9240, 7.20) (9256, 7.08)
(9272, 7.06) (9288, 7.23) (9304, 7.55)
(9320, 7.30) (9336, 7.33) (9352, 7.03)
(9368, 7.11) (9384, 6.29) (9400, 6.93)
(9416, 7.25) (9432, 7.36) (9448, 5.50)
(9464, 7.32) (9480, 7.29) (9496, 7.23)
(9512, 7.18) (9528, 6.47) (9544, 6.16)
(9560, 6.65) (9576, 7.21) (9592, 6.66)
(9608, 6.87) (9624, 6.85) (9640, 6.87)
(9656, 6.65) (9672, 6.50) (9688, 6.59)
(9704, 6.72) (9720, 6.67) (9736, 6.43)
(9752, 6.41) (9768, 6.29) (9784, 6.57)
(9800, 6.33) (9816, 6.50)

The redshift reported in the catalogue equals 0.00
